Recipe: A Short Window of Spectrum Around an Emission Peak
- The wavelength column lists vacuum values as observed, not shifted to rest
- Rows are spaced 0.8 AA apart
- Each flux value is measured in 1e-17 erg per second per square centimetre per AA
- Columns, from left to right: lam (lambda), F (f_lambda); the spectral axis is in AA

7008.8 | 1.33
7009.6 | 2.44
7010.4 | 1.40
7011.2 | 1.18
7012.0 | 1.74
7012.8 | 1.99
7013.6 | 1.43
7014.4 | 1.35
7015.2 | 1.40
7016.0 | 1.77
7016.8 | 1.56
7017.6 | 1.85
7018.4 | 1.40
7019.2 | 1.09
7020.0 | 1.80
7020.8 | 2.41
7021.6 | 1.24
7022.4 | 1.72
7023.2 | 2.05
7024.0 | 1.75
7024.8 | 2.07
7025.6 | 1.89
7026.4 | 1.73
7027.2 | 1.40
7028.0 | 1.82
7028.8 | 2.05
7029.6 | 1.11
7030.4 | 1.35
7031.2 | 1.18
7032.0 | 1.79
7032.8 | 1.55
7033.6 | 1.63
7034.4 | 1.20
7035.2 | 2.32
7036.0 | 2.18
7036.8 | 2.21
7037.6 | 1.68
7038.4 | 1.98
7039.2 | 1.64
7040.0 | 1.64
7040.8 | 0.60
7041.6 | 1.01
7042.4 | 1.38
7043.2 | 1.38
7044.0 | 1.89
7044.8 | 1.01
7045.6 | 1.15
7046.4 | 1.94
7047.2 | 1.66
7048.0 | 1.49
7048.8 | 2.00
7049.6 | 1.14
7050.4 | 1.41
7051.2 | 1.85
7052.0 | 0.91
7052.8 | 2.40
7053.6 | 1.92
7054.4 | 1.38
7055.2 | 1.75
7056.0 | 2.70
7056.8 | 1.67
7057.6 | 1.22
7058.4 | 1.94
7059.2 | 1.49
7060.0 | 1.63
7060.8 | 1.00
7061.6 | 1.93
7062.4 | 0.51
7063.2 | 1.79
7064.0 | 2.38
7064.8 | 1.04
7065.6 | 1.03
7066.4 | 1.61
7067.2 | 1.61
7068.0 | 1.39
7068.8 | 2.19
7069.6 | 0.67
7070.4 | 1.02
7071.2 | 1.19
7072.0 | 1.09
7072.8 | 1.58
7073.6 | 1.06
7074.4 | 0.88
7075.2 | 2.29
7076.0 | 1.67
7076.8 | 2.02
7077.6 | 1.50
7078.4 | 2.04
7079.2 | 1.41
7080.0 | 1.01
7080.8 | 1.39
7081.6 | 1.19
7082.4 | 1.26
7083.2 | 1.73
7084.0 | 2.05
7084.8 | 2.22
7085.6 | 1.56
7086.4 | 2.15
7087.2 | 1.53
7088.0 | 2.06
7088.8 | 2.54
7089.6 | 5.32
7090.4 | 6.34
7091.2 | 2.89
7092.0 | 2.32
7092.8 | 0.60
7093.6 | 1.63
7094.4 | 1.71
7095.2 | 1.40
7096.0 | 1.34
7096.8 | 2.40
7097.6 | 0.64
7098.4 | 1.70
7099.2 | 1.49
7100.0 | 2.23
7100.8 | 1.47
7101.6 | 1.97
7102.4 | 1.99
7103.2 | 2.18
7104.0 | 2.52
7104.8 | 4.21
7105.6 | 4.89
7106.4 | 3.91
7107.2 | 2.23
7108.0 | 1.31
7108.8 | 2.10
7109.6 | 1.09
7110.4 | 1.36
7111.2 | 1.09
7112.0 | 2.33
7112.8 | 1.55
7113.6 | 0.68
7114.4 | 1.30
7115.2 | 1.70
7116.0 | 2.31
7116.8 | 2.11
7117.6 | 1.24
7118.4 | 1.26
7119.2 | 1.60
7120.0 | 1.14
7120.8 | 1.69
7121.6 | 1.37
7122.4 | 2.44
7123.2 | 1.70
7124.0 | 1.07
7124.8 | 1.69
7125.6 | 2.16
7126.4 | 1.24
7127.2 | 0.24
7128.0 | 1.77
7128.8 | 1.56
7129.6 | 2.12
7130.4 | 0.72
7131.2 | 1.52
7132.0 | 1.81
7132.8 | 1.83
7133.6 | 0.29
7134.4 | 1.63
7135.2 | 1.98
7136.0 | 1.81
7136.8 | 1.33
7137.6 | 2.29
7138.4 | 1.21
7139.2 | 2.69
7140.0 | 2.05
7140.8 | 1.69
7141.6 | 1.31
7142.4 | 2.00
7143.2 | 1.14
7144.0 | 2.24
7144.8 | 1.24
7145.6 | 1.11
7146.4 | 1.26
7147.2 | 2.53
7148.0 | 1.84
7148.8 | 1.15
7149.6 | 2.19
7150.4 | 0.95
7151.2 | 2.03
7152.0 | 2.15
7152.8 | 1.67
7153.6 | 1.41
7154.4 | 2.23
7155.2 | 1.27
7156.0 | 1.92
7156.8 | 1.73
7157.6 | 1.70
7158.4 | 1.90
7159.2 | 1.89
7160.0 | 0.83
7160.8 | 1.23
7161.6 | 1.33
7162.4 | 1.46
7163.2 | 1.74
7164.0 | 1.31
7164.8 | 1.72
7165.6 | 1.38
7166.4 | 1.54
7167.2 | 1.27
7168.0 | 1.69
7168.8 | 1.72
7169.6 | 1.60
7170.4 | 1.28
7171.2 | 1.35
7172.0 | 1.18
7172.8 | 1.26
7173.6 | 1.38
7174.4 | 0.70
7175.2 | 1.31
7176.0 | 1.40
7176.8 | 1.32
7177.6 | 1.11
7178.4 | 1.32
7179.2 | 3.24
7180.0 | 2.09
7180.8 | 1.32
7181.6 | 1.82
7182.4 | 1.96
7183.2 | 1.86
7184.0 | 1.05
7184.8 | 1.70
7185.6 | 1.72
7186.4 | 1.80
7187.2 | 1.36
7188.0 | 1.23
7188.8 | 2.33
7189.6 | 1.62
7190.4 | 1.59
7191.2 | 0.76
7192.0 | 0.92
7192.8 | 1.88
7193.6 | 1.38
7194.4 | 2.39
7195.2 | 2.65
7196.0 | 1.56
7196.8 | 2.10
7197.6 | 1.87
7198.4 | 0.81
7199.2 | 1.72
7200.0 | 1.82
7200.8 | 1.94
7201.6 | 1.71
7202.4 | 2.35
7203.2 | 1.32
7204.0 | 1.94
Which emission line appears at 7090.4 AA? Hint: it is [S II]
